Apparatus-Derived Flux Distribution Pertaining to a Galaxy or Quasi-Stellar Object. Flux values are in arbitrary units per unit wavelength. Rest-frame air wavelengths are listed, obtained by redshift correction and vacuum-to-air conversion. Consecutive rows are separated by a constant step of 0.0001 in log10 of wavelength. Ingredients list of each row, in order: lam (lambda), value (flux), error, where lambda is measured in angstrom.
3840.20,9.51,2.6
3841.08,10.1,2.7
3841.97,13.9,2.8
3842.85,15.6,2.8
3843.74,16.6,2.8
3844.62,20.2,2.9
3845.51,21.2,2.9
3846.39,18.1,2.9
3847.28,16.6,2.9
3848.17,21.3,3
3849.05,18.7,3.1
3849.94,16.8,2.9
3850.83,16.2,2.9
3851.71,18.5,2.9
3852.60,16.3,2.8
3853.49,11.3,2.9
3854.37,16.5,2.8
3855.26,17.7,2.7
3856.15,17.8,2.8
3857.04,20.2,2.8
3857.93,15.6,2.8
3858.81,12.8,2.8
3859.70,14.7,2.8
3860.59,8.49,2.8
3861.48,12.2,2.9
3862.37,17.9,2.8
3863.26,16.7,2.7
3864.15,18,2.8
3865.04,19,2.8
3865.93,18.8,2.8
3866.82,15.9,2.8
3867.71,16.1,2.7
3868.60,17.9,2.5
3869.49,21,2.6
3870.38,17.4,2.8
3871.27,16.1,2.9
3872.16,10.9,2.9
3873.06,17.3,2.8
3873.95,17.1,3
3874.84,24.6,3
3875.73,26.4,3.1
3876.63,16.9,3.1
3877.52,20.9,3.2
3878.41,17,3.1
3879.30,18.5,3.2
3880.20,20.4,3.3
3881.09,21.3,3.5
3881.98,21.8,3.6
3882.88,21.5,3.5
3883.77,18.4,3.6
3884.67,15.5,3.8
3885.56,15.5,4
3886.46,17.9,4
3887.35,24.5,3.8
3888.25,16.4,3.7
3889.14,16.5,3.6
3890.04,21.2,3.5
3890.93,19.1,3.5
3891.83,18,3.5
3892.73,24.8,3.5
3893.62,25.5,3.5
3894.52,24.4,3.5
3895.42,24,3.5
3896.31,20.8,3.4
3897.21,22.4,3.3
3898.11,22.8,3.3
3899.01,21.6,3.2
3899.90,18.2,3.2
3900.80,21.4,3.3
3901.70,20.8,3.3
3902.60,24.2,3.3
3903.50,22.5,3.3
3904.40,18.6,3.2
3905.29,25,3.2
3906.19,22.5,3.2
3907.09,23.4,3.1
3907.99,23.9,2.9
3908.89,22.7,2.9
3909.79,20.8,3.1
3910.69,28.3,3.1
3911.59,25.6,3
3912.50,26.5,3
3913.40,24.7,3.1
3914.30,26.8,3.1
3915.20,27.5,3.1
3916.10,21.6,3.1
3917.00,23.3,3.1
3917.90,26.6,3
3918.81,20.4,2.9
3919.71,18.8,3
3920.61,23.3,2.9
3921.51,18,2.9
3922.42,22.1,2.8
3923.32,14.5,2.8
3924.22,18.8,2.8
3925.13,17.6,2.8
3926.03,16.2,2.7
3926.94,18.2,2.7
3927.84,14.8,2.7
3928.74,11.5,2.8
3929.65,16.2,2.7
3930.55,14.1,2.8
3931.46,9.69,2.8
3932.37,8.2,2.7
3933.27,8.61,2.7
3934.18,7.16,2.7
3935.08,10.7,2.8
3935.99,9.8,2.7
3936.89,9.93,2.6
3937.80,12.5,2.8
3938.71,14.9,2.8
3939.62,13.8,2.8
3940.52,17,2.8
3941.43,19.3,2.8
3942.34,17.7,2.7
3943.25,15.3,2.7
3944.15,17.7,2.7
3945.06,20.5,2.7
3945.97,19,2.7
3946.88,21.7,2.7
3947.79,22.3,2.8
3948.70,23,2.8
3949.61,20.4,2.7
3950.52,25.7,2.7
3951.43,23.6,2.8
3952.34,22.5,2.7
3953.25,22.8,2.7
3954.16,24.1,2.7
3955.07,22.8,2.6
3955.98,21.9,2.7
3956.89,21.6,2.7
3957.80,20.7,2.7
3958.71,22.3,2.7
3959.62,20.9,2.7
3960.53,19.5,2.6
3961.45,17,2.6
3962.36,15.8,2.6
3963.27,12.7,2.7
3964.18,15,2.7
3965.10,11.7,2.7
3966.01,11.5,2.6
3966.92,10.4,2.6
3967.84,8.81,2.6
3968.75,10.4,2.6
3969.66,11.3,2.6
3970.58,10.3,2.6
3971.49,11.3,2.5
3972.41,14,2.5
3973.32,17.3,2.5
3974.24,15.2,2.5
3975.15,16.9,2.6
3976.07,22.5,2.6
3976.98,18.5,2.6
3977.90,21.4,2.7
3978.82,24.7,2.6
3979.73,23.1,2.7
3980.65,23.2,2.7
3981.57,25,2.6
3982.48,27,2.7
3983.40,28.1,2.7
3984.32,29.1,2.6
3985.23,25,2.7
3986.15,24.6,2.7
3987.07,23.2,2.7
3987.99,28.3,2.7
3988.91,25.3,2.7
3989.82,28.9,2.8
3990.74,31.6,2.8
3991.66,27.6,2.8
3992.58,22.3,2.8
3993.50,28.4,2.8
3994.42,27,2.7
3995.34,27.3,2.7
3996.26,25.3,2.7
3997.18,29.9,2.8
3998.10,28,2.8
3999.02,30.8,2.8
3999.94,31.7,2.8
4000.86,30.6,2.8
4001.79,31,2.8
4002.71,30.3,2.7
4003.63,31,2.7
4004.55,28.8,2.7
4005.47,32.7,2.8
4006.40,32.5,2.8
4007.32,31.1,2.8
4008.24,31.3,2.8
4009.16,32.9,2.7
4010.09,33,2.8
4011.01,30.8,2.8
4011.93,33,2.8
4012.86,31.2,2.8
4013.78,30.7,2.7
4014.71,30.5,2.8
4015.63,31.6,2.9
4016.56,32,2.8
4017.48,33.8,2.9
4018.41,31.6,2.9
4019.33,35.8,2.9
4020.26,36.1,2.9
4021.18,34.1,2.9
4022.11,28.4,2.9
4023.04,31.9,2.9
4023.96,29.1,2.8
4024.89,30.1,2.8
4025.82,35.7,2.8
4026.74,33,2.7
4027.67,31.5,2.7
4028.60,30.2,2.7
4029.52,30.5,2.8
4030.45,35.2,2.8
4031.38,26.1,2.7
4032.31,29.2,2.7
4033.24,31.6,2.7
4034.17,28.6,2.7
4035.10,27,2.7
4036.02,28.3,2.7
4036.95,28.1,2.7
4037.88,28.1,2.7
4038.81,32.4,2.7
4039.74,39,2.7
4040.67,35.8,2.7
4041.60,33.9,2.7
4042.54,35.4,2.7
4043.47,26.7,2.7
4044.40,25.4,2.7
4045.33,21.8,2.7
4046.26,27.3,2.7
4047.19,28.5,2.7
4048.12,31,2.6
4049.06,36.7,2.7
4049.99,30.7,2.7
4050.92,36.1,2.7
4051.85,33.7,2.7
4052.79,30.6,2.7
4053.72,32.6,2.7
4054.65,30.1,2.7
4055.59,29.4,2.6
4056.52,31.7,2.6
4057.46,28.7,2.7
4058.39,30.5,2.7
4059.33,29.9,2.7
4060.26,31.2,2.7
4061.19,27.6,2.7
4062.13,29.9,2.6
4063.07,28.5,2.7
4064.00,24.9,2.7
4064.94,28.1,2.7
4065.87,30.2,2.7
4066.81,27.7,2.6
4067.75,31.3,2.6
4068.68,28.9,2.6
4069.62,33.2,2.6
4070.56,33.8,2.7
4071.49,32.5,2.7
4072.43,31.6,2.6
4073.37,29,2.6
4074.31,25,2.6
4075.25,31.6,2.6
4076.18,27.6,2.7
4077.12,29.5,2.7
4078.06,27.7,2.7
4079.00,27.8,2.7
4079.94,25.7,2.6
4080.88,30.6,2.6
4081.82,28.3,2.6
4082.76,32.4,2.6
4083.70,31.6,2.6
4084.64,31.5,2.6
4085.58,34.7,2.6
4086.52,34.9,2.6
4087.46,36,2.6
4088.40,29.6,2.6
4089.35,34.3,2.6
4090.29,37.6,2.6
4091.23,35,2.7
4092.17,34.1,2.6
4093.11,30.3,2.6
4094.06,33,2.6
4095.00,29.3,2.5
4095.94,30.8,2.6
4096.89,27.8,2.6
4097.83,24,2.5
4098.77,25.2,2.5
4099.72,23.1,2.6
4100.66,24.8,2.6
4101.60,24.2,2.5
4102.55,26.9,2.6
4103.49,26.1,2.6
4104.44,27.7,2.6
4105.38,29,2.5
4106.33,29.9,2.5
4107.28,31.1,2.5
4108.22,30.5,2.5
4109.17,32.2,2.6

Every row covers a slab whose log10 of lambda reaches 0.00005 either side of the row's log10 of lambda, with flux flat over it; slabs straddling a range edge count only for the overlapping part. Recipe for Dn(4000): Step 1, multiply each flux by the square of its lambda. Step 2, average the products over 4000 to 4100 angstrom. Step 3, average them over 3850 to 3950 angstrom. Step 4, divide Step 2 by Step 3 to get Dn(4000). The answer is 1.8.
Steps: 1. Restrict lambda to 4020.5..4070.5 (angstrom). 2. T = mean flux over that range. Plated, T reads 30.5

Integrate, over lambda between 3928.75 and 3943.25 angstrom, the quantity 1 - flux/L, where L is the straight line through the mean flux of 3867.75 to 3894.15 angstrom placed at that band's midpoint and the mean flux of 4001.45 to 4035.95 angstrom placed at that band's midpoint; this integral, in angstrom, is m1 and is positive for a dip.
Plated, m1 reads 6.9 angstrom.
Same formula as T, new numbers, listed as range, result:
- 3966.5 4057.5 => 28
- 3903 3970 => 18.5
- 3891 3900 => 22.3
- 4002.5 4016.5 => 31.5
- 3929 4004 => 20.2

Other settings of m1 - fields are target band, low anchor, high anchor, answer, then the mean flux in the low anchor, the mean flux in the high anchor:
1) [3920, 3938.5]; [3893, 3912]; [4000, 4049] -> 7.9 angstrom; 22.9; 31.1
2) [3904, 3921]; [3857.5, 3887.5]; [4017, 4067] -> -2.4 angstrom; 17.7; 30.8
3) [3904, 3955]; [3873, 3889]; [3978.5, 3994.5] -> 7.7 angstrom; 19.6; 26.2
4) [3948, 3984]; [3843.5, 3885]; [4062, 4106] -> 6.7 angstrom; 17.7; 29.7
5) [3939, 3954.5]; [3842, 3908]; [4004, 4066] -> 2.6 angstrom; 18.9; 31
